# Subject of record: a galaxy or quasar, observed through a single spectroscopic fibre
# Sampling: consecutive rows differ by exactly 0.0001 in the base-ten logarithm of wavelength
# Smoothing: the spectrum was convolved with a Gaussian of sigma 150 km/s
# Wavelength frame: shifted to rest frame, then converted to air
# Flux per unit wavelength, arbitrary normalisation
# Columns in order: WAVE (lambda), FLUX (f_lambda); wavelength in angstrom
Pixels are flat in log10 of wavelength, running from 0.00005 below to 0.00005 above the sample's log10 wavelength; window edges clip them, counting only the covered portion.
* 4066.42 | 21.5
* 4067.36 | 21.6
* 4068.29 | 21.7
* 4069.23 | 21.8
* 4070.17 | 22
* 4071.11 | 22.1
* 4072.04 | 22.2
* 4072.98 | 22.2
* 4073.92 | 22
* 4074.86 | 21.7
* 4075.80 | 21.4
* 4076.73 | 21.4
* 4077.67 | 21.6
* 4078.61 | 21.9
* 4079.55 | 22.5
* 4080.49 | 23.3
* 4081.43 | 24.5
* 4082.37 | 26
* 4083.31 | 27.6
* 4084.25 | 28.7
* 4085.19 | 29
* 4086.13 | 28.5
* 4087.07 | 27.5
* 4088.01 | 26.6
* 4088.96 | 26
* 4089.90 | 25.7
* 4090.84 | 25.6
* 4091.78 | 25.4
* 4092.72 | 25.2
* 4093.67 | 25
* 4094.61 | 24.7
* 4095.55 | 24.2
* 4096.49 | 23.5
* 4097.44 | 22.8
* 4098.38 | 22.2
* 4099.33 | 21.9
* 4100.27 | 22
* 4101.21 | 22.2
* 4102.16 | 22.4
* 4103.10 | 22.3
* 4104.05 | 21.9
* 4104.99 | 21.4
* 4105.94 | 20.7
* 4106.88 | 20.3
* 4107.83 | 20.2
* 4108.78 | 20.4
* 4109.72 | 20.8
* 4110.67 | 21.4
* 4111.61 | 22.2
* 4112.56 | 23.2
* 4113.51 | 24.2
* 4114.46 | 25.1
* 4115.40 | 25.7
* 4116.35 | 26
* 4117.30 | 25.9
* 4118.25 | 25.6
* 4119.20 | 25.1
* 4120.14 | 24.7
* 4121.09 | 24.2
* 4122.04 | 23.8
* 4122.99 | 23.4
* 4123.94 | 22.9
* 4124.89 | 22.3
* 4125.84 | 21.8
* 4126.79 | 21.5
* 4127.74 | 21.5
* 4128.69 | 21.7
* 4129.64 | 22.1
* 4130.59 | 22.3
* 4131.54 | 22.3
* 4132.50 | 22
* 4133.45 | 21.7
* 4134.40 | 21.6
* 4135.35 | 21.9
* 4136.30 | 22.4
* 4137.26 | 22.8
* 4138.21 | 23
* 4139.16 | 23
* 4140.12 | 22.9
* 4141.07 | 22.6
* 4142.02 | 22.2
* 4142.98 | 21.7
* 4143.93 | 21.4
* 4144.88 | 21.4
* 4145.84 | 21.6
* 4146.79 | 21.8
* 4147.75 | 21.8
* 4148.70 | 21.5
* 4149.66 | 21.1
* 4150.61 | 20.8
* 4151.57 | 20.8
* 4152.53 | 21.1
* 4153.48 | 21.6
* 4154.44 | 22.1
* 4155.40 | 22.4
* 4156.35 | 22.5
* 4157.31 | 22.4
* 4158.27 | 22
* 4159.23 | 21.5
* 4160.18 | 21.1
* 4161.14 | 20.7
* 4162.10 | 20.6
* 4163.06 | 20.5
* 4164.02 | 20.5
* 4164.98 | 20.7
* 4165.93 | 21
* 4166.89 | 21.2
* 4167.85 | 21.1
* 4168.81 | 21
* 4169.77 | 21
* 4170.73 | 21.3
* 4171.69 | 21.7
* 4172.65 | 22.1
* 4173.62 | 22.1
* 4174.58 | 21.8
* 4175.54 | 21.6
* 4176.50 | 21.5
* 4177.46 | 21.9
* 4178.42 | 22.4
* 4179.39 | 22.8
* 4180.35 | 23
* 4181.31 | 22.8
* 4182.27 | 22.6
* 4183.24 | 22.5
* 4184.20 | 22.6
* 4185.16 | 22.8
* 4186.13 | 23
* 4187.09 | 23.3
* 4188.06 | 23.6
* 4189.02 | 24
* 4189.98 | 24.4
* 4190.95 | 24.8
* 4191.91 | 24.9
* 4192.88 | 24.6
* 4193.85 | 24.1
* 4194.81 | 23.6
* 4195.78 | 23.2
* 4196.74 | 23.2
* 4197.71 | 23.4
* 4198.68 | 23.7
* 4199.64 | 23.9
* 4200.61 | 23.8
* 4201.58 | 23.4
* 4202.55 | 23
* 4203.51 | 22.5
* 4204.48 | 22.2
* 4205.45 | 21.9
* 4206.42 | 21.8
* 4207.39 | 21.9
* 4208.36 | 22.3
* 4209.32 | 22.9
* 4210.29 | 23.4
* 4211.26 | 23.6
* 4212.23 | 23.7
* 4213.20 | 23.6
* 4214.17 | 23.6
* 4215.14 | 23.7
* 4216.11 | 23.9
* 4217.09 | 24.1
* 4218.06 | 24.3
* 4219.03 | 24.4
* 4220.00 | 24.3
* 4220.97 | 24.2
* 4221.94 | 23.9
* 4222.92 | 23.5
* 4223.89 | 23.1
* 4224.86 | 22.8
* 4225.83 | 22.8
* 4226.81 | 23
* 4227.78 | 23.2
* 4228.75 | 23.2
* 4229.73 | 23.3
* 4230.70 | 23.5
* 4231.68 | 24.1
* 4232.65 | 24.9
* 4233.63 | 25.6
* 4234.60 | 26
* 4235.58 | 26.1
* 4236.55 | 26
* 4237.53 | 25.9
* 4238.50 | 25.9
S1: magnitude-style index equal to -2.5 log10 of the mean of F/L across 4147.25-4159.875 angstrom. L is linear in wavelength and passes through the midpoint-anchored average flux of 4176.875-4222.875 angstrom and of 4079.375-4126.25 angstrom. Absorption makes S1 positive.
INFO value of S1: 0.10 mag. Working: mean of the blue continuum 24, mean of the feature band 21.7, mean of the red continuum 23.3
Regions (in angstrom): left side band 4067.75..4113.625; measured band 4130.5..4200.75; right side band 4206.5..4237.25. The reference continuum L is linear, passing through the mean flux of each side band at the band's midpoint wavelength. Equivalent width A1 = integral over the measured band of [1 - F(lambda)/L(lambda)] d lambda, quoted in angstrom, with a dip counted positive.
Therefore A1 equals 4.1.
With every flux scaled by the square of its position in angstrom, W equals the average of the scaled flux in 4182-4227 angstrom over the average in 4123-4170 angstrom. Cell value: 1.1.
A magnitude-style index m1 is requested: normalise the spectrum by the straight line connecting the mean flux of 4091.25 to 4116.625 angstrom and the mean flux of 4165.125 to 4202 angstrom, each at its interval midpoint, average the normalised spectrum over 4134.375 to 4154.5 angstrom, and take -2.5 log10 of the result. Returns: 0.05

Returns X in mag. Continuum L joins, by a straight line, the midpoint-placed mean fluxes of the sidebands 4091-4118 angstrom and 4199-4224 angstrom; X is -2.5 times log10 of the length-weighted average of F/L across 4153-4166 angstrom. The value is 0.086 mag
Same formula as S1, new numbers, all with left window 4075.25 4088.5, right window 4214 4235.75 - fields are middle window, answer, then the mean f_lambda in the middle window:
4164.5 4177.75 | 0.14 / 21.4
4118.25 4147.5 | 0.10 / 22.5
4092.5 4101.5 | 0.07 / 23.3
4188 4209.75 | 0.04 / 23.4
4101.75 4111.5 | 0.17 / 21.2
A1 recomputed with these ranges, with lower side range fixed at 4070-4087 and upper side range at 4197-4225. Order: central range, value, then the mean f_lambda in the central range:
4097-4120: 1.0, 22.8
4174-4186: 0.6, 22.4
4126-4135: 0.7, 21.9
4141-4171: 2.8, 21.4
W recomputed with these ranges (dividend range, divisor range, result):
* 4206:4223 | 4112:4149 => 1.07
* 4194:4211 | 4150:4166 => 1.10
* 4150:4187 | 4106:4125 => 0.96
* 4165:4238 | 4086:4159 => 1.06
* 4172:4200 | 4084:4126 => 1.01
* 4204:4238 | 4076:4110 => 1.06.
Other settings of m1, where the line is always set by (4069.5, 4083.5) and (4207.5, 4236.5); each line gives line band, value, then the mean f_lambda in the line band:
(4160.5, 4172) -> 0.12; 20.9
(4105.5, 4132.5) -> 0.01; 22.9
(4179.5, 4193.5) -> 0.00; 23.5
